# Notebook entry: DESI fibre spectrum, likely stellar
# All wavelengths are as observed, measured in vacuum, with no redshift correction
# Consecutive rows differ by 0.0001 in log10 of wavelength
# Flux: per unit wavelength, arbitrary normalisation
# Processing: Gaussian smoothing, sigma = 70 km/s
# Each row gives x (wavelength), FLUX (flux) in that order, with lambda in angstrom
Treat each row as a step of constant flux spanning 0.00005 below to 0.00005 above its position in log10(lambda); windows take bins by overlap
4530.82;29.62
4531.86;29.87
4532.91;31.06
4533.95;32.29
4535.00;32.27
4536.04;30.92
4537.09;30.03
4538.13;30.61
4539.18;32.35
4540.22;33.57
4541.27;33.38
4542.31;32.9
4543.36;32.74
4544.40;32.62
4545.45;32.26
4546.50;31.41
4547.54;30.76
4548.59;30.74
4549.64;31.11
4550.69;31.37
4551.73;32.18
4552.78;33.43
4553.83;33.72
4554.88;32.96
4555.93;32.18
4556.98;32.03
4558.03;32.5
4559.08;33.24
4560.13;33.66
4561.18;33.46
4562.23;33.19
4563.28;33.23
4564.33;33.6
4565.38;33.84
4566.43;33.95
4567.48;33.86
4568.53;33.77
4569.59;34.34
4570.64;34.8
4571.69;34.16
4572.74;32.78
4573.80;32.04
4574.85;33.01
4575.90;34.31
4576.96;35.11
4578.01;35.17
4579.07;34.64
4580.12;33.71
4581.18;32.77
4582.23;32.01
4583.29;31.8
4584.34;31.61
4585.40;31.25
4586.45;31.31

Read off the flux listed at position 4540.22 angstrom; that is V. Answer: 33.57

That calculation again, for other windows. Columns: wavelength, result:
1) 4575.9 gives 34.31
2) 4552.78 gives 33.43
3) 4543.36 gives 32.74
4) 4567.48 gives 33.86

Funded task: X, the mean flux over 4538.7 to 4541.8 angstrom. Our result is 33.2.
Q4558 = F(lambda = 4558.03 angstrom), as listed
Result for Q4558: 32.5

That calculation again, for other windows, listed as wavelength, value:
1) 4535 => 32.27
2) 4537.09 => 30.03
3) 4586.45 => 31.31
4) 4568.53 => 33.77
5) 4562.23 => 33.19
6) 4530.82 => 29.62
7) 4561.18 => 33.46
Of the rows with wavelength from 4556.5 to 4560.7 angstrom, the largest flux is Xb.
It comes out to 33.66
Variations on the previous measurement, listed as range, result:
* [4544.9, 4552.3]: 32.26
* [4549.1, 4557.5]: 33.72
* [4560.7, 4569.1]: 33.95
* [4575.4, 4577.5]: 35.11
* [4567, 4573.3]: 34.8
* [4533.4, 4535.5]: 32.29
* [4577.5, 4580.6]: 35.17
